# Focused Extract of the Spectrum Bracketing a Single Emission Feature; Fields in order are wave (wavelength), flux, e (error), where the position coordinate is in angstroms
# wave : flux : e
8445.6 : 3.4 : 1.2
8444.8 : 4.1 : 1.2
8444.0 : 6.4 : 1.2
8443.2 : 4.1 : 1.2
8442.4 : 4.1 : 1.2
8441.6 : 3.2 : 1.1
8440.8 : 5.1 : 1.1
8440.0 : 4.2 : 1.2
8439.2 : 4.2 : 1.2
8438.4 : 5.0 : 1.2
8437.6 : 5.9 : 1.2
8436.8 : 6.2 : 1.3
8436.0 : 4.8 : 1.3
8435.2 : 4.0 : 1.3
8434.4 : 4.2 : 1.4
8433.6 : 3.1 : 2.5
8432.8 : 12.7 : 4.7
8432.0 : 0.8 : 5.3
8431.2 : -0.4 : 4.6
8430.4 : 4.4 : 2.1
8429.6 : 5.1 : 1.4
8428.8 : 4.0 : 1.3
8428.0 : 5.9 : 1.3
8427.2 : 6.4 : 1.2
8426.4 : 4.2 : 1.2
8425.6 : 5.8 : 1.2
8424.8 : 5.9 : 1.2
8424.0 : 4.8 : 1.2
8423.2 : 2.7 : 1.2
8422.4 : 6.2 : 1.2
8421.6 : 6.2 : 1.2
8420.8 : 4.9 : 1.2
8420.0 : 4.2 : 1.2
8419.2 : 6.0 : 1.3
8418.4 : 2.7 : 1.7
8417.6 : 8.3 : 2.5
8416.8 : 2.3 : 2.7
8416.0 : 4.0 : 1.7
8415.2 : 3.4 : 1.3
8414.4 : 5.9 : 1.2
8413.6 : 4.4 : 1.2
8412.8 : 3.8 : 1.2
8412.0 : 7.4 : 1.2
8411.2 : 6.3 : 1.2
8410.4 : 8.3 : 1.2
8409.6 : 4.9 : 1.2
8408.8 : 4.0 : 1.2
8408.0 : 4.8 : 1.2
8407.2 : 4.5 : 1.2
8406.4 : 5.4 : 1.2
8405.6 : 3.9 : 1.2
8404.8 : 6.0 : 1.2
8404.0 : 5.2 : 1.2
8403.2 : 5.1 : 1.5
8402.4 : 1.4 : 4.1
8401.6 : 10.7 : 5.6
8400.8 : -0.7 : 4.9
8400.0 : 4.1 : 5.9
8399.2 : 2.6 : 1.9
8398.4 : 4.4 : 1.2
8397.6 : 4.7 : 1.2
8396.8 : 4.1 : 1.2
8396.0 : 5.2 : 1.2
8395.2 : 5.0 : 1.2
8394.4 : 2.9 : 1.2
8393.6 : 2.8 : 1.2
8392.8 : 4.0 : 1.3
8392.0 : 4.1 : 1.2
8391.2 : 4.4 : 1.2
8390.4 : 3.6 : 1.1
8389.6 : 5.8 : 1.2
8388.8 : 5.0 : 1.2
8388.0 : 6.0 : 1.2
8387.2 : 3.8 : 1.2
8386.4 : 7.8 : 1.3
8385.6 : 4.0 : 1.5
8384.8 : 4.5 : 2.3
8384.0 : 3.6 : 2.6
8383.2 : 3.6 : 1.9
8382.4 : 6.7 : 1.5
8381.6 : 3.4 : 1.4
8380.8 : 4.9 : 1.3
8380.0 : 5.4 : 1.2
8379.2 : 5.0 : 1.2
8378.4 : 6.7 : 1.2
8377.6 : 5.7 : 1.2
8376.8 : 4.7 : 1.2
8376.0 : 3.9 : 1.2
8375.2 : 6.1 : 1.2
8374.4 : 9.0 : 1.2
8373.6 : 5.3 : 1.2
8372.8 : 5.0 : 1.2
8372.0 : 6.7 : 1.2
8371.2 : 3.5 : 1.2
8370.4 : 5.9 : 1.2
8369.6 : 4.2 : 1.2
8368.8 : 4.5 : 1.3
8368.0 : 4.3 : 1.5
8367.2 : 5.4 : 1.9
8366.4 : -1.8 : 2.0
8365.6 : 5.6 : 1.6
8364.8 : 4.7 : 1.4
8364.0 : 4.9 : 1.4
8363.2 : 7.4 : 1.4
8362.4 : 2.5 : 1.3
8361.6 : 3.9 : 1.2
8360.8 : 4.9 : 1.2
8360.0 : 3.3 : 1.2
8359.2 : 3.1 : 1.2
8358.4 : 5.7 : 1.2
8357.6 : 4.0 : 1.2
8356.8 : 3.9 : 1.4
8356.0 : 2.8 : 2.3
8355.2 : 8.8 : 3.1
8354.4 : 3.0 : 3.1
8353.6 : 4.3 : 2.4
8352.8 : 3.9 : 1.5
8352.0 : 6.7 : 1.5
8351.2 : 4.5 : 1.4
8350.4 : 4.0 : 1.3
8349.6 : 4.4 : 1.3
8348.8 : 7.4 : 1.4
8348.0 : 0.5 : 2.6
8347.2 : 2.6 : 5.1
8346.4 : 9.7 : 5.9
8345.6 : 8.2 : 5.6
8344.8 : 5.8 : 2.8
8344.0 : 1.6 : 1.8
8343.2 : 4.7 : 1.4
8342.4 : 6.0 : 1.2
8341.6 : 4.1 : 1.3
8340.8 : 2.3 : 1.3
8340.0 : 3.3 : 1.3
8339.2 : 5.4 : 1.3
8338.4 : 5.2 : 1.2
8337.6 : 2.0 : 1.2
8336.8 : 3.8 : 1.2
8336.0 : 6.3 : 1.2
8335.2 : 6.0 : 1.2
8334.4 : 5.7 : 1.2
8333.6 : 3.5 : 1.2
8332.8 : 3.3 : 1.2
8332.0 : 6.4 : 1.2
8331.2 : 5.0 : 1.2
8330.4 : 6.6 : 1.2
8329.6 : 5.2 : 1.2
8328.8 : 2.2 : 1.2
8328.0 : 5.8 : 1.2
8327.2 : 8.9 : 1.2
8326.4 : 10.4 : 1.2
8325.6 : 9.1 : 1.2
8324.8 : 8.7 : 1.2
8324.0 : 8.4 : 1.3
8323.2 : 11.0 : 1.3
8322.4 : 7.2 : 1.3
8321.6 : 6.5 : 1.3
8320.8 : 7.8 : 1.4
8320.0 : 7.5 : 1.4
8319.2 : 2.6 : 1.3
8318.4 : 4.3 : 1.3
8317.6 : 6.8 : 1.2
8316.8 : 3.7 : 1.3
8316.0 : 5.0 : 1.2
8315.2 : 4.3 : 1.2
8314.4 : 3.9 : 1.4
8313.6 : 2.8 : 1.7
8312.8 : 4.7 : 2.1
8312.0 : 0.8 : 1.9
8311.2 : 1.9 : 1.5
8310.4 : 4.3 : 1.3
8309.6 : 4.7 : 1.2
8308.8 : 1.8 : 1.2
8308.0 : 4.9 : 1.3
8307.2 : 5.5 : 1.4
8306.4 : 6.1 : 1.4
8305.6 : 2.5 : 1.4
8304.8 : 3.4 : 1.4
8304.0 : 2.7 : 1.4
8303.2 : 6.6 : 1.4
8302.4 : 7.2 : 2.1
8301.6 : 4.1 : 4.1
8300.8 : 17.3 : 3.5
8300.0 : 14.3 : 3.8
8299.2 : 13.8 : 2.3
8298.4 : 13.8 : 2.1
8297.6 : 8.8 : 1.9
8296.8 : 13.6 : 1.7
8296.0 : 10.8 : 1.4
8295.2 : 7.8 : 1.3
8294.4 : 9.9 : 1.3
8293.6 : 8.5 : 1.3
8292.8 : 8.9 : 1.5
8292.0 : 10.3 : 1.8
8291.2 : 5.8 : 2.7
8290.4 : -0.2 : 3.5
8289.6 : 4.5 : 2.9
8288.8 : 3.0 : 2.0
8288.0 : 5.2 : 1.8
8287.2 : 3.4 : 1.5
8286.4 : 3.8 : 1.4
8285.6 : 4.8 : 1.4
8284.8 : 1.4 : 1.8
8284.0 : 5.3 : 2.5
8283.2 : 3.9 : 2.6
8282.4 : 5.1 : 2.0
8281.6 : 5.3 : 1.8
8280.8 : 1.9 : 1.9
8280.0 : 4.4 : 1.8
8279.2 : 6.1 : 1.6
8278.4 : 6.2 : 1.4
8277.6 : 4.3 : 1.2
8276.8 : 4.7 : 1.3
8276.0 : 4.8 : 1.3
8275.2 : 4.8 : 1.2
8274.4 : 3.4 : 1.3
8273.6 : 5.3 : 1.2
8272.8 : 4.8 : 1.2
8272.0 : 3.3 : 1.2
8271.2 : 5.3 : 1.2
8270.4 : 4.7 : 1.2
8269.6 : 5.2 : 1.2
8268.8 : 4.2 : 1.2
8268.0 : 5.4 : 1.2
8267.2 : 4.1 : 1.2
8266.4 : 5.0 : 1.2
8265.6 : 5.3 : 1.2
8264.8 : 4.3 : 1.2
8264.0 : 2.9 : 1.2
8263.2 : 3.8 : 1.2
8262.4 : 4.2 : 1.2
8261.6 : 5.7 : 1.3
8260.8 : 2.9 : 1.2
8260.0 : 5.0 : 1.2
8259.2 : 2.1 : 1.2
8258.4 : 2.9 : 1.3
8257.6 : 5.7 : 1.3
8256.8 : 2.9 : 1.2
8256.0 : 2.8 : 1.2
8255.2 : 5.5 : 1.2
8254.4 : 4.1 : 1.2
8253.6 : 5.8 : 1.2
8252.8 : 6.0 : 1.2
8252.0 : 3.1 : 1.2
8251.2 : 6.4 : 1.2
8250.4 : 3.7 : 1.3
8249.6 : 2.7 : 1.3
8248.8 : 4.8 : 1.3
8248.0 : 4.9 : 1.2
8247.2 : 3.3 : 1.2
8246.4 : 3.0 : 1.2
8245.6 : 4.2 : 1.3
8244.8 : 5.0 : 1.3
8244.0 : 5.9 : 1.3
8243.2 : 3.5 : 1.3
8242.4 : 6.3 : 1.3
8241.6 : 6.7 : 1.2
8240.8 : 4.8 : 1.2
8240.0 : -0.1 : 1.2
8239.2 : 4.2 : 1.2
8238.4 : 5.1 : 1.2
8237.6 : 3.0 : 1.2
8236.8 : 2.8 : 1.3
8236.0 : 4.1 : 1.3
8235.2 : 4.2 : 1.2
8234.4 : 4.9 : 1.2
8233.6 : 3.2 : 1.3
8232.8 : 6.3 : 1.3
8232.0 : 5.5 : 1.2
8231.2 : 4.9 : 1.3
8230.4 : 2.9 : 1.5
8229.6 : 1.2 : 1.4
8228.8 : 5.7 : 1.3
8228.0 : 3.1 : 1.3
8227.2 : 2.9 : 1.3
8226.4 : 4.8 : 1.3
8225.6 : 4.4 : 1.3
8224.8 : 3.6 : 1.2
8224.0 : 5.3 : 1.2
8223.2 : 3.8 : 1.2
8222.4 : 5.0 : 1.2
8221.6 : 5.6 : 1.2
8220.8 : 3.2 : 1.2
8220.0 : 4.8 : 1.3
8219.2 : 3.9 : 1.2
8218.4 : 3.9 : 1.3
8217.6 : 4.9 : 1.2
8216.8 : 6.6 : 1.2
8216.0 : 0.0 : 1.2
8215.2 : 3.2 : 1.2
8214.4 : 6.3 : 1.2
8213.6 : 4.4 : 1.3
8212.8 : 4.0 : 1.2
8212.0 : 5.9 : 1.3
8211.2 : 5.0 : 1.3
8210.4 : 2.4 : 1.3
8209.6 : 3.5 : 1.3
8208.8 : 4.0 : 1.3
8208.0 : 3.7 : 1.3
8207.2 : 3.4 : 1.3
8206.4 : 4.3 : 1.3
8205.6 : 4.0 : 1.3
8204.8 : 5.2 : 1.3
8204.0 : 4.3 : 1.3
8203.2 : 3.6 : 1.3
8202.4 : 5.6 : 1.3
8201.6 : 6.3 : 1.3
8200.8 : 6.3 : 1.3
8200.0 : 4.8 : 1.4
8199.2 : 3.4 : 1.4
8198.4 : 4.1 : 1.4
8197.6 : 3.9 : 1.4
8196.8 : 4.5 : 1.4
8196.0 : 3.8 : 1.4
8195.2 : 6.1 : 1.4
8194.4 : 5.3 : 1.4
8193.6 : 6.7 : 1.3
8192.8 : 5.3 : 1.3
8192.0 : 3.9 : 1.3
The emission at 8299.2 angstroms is H-alpha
